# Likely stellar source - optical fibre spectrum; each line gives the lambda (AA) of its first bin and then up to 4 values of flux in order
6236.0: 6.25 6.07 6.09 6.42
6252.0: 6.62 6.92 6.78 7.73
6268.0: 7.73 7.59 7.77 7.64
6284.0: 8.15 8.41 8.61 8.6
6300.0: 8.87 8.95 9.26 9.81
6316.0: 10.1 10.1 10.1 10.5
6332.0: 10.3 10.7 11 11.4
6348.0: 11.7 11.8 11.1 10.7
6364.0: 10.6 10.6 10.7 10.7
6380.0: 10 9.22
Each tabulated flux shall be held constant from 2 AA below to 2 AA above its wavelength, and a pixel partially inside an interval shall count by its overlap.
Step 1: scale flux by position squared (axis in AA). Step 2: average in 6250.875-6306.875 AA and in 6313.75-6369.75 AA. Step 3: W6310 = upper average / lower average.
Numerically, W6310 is 1.38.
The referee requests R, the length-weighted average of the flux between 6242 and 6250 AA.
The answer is 6.25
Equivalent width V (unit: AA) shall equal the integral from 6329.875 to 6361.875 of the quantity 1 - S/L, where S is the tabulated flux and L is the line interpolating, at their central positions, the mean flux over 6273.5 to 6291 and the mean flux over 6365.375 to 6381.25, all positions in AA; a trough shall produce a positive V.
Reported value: -4.3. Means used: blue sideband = 8.02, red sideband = 10.5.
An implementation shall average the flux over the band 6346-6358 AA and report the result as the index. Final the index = 11.5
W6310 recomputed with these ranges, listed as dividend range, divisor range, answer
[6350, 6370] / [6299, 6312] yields 1.22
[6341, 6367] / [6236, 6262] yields 1.79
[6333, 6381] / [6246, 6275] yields 1.58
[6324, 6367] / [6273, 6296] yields 1.37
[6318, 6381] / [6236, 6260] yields 1.73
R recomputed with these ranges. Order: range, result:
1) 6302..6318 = 9.53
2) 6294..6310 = 8.92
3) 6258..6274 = 7.46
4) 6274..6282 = 7.71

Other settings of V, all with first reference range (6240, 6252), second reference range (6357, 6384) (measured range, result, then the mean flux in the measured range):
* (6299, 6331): -4.3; 9.76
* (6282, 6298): -1.4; 8.44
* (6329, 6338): -1.2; 10.5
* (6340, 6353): -2.5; 11.5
